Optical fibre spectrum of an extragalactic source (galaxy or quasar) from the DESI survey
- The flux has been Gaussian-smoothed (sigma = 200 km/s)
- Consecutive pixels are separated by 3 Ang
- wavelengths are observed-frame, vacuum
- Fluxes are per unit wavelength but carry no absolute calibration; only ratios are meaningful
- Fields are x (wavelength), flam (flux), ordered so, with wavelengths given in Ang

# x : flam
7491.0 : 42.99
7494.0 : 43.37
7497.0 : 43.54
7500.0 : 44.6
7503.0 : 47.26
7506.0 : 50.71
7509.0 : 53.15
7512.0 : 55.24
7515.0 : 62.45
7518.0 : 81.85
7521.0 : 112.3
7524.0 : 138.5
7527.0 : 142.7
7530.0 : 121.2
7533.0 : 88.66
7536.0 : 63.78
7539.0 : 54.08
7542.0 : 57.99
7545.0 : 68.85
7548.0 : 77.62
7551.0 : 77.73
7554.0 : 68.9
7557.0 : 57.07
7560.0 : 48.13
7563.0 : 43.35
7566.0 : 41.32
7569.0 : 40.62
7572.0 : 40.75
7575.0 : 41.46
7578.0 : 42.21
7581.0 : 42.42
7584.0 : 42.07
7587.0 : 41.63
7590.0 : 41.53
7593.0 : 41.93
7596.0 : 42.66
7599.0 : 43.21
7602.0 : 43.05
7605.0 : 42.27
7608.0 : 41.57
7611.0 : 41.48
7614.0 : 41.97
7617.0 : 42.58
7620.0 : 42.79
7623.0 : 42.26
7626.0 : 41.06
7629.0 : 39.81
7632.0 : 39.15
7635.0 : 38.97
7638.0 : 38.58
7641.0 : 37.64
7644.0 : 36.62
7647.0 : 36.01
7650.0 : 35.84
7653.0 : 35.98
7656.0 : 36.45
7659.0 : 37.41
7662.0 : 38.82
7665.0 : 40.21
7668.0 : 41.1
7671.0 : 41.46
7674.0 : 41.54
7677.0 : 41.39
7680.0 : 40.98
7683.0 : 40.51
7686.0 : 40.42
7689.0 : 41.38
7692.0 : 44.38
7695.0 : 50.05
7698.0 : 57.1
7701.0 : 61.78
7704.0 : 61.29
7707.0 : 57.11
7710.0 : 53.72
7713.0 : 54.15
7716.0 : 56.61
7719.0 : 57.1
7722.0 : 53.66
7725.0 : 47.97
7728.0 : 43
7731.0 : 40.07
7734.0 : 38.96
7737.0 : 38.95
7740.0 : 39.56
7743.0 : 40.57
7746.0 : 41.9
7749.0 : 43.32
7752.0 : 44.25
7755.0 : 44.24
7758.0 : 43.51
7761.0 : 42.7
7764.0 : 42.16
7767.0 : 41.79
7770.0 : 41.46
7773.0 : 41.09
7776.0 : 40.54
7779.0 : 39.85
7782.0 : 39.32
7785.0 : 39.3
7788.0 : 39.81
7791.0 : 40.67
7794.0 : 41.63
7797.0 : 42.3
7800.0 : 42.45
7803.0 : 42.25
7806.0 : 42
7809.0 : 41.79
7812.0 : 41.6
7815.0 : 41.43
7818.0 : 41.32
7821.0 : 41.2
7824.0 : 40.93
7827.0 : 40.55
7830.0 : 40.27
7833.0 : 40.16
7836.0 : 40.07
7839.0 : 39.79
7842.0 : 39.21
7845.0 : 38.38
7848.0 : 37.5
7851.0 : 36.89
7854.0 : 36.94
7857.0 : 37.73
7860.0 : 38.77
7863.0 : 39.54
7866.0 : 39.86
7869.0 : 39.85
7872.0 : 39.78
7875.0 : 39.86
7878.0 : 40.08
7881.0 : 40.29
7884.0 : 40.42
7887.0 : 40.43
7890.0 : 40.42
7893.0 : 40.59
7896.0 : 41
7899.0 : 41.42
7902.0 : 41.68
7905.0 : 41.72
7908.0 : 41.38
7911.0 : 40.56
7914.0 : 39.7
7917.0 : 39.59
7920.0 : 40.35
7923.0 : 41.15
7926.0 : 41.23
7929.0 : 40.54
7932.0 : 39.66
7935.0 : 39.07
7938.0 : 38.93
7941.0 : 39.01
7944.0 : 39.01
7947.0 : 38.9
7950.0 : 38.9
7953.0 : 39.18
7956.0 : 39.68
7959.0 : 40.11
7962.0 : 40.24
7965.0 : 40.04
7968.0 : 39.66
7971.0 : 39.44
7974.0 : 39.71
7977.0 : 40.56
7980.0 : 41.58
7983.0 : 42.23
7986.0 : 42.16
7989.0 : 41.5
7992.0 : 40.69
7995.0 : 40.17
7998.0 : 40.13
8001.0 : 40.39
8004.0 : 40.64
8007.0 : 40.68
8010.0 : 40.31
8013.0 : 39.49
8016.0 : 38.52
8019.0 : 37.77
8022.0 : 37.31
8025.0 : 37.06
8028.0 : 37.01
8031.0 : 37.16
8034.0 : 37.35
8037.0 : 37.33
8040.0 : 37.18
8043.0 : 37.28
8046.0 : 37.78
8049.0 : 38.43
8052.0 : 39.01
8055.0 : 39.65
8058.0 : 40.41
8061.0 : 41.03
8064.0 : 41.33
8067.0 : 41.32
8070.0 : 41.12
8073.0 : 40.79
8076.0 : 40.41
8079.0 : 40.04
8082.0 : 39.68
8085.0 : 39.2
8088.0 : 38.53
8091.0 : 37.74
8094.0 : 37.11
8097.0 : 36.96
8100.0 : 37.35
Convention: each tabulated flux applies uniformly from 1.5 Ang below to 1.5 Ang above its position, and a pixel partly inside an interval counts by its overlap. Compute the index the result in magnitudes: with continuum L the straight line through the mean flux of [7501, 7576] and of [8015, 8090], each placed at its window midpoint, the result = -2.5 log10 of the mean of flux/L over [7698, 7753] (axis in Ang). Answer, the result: 0.20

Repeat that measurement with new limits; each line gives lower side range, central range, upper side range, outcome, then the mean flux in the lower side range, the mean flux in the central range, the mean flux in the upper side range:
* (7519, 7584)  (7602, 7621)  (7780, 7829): 0.43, 69.4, 42.2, 41.1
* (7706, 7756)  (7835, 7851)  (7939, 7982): 0.12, 46.7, 38.8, 39.7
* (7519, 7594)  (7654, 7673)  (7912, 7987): 0.44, 65.7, 39.2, 40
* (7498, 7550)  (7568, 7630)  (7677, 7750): 0.48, 77.4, 41.9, 47.6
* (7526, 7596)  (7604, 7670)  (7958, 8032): 0.38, 59.3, 39.5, 39.8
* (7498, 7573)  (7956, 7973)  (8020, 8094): 0.11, 69.6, 39.9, 38.9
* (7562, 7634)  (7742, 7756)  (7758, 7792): -0.05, 41.8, 42.9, 40.9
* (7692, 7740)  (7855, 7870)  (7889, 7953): 0.11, 50.8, 39.1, 40.2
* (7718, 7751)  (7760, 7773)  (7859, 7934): 0.03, 43.9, 41.9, 40.4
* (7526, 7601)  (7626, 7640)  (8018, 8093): 0.37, 58.2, 39.3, 38.9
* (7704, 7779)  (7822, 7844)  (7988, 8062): 0.09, 45.6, 40.1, 38.9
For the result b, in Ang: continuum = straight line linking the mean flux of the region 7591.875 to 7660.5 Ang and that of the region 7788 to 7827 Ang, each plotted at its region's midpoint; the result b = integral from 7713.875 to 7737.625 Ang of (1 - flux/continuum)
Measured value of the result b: -3.91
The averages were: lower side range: 40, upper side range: 41.5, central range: 47.5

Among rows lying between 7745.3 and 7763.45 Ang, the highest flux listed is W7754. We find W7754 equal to 44.25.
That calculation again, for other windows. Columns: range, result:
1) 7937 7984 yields 42.23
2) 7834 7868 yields 40.07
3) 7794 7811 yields 42.45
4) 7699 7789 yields 61.78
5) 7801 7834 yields 42.25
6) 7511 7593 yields 142.7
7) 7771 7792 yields 41.09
